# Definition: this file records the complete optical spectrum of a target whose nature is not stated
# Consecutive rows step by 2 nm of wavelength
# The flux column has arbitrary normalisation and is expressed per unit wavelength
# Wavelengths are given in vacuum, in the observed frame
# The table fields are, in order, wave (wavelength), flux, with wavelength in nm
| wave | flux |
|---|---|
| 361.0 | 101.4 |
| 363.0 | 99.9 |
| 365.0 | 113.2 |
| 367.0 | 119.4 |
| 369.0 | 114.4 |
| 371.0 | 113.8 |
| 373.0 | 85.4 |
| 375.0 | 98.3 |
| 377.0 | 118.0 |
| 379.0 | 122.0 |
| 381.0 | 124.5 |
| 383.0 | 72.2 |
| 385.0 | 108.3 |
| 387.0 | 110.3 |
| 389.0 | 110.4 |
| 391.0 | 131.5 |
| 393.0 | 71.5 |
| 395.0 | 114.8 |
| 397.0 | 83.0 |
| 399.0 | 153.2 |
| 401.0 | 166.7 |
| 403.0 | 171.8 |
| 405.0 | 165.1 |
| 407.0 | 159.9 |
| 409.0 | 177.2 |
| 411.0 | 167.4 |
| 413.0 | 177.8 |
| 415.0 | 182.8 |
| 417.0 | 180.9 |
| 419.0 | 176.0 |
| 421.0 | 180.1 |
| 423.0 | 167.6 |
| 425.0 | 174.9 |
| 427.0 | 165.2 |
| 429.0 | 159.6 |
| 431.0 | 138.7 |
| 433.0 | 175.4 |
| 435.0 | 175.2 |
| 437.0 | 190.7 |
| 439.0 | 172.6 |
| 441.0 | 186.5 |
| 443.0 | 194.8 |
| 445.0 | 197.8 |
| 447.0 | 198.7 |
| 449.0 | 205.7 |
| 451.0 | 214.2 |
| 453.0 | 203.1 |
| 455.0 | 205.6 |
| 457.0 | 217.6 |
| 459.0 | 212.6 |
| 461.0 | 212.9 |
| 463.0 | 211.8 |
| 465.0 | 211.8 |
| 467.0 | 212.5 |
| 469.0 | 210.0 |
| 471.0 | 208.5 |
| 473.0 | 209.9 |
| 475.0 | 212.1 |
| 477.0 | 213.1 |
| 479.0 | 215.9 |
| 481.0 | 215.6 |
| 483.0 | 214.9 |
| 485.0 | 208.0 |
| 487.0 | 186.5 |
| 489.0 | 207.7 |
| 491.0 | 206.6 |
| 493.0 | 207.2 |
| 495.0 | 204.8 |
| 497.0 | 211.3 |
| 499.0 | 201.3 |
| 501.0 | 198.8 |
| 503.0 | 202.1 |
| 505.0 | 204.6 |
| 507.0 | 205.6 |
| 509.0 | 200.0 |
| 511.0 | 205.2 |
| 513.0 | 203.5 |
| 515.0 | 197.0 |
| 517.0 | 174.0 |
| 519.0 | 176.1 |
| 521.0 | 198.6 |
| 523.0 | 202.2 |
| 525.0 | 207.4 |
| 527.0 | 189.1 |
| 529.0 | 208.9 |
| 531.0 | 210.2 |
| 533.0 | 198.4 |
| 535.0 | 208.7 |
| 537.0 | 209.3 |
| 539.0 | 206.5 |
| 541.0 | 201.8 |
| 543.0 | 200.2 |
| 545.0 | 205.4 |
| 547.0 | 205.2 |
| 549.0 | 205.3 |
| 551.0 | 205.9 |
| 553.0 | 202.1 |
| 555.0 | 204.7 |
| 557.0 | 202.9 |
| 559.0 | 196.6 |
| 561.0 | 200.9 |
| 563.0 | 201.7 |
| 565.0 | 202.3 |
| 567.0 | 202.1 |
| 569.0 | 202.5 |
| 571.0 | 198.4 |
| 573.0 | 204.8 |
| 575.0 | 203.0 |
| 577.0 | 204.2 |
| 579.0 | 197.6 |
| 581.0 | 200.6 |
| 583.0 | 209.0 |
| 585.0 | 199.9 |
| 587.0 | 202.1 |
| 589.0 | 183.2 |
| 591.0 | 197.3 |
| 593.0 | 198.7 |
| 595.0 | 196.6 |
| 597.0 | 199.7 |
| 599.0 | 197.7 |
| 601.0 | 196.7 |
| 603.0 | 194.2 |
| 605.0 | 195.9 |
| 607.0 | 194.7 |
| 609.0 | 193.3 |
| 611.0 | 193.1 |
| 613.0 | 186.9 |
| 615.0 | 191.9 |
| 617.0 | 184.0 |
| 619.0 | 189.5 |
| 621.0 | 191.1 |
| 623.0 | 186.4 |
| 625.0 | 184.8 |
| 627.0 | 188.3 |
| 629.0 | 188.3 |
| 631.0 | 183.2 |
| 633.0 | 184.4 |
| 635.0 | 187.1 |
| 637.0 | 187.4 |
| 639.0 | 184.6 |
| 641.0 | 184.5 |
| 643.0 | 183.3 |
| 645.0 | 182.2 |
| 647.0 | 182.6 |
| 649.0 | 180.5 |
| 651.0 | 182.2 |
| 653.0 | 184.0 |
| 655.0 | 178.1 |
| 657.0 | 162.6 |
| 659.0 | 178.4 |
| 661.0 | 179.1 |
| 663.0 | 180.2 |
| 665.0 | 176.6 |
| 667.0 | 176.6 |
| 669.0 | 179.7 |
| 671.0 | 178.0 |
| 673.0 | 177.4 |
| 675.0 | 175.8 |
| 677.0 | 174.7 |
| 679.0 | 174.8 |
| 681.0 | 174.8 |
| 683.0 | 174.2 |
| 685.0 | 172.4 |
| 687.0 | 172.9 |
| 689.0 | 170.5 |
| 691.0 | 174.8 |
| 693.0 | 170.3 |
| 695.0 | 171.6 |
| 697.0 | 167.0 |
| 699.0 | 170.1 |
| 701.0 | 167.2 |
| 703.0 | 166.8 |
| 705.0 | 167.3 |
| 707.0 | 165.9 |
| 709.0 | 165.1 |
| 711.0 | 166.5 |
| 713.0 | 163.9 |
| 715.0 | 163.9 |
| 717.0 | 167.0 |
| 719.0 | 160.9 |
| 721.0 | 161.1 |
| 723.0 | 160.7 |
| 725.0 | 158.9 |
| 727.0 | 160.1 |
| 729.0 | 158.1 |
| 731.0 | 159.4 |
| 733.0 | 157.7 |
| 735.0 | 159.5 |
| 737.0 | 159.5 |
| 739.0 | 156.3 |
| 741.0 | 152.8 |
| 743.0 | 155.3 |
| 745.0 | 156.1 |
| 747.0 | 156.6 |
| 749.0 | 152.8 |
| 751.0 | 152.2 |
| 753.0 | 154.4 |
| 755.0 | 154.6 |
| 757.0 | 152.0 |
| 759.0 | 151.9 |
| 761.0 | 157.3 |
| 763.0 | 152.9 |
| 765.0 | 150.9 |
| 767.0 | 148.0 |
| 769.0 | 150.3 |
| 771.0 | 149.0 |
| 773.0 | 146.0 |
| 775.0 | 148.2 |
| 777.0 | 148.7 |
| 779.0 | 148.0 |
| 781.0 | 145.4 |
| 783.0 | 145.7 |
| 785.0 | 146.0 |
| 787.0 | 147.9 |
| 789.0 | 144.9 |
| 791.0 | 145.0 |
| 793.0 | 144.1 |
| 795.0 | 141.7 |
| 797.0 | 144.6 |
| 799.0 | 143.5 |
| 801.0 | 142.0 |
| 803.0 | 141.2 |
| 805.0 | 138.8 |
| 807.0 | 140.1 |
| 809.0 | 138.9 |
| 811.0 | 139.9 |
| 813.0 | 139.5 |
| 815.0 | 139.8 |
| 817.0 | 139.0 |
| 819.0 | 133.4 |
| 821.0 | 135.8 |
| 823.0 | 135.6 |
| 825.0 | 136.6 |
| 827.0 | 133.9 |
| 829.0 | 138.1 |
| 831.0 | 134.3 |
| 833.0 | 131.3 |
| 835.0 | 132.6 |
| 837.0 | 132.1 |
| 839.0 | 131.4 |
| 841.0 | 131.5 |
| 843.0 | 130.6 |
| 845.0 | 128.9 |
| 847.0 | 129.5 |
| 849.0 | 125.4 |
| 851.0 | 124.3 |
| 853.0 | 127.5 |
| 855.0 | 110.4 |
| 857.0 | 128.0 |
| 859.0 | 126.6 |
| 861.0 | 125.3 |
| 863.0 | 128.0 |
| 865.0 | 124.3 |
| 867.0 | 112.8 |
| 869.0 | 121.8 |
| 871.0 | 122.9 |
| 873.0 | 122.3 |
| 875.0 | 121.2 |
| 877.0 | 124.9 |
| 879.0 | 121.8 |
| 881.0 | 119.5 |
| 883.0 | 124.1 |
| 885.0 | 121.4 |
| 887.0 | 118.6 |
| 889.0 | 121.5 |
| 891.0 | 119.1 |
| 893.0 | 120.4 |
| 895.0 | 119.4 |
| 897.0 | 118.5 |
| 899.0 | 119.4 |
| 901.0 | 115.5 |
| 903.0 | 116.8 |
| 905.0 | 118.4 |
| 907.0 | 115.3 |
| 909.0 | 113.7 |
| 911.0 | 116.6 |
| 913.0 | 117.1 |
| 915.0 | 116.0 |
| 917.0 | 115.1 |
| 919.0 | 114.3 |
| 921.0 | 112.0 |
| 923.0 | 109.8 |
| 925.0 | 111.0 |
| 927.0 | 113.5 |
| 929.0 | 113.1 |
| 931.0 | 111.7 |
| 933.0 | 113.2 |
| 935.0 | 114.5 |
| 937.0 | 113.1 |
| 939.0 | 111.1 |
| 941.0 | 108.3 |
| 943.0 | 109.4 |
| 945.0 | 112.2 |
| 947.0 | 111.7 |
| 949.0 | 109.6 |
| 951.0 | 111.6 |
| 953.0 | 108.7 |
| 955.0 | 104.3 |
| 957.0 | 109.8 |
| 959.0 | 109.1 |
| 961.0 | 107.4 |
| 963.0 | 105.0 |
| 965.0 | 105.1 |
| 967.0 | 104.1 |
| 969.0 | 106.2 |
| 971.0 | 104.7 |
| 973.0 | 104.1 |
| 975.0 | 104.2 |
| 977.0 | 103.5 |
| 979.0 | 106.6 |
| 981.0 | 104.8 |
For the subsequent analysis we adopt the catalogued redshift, 0.00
